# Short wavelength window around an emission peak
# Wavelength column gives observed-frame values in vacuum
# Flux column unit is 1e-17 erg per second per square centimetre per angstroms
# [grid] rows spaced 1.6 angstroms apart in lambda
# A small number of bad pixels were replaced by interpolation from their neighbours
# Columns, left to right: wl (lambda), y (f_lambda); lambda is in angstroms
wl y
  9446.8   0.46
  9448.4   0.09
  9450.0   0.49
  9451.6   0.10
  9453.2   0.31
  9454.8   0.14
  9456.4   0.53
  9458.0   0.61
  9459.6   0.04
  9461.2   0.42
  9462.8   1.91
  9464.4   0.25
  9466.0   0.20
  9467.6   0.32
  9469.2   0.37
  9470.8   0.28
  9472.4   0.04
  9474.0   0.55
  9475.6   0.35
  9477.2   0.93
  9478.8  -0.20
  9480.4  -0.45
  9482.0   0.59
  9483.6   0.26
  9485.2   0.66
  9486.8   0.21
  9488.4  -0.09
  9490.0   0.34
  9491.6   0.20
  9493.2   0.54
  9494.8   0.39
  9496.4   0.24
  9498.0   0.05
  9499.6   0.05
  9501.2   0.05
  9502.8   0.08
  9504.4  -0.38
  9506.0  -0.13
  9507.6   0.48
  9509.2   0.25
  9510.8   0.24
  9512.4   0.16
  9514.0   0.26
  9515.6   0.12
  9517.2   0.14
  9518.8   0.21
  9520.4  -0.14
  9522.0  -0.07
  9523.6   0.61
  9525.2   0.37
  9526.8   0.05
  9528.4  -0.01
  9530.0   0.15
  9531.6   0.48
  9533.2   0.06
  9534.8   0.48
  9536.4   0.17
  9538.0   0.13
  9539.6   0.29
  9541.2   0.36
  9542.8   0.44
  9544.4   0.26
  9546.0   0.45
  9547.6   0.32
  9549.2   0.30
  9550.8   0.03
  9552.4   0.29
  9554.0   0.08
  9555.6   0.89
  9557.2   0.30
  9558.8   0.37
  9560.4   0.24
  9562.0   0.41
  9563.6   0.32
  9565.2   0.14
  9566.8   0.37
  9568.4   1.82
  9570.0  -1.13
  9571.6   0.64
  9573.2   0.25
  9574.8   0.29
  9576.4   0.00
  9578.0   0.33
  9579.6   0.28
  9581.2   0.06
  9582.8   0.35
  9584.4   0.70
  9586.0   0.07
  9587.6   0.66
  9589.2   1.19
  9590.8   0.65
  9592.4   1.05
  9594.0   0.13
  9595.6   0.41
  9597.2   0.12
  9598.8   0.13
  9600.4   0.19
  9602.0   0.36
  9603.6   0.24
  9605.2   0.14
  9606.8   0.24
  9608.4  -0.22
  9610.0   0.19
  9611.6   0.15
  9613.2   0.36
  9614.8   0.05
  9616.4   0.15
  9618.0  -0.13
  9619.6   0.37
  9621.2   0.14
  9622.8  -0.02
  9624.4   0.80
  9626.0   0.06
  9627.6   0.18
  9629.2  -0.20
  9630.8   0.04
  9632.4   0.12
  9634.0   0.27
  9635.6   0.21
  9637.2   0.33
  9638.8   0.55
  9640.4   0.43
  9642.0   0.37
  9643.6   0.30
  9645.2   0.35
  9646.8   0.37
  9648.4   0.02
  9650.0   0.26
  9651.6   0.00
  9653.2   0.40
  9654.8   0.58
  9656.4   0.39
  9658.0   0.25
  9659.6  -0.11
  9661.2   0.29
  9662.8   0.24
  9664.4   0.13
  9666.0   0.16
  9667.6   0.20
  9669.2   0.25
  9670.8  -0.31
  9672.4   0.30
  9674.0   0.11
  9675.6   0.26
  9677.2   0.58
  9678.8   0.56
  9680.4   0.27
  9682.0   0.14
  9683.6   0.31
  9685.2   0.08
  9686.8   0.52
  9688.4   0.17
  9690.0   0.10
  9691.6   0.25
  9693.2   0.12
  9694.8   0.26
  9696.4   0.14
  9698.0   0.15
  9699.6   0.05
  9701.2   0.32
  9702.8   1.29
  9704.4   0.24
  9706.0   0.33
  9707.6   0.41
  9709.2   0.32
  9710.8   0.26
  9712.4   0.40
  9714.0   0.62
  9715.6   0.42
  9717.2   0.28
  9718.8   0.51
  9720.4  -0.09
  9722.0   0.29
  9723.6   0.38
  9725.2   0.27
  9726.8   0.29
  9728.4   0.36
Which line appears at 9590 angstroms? H-gamma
